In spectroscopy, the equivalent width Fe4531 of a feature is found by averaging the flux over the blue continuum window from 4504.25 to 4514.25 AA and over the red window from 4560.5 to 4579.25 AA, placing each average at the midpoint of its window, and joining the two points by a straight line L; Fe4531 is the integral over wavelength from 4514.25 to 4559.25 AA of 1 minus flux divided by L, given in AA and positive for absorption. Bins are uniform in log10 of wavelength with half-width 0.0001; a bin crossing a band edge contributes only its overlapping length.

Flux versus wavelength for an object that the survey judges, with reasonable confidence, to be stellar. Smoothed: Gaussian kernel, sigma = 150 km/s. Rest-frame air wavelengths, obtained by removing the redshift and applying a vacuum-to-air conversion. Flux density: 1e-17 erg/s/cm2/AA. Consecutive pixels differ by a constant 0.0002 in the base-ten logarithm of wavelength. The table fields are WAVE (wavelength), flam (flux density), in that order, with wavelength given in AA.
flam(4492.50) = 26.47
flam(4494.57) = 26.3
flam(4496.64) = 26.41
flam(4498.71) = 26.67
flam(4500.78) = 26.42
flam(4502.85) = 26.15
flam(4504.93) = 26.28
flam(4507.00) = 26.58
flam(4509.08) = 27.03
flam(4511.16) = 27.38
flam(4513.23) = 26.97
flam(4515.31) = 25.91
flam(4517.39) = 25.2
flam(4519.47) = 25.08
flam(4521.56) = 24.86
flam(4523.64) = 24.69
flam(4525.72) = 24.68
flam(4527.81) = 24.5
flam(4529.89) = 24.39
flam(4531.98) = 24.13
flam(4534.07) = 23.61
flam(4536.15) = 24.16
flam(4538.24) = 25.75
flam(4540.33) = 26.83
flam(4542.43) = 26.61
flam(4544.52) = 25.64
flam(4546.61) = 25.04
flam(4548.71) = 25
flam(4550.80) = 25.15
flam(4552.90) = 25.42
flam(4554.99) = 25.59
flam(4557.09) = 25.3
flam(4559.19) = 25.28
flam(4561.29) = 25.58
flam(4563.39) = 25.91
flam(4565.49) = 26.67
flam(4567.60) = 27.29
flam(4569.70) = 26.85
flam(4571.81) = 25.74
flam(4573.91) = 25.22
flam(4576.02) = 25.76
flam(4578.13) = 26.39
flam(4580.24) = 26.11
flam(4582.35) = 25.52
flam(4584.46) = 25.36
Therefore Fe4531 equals 2.4 AA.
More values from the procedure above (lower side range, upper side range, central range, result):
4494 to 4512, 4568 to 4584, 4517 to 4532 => 1.0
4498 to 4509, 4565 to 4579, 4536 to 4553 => 0.5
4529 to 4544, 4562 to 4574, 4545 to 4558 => 0.2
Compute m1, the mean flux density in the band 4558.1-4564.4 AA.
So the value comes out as 25.6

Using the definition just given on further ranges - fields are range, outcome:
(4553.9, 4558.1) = 25.5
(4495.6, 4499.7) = 26.5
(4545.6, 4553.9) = 25.1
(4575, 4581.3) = 26.1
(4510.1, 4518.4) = 26.4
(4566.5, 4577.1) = 26.2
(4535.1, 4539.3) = 25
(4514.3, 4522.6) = 25.2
